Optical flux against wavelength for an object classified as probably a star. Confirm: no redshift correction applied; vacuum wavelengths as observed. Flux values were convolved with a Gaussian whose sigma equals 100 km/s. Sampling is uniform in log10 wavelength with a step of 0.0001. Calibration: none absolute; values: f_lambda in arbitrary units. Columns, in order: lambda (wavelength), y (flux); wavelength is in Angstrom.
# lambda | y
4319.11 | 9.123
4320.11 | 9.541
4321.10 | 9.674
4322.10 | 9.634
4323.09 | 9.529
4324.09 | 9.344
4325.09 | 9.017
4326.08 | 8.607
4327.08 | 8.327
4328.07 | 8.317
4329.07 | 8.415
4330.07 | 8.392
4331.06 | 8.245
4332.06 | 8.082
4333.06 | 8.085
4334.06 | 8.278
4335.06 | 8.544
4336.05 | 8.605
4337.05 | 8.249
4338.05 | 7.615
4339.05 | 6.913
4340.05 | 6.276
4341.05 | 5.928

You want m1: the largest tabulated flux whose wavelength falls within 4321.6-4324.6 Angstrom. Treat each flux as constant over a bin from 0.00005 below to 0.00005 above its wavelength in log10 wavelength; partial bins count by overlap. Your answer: 9.634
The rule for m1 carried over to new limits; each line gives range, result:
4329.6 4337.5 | 8.605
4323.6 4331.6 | 9.344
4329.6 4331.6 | 8.392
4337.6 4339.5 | 7.615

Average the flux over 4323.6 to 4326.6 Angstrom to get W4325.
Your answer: 8.98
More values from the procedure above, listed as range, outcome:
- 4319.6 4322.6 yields 9.61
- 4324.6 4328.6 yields 8.58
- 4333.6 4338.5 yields 8.27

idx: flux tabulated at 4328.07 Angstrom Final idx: 8.317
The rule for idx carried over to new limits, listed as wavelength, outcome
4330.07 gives 8.392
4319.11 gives 9.123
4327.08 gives 8.327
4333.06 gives 8.085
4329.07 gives 8.415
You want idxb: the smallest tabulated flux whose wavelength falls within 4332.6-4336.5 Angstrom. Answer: 8.085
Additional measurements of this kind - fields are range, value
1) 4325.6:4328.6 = 8.317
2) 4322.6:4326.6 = 8.607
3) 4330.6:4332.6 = 8.082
